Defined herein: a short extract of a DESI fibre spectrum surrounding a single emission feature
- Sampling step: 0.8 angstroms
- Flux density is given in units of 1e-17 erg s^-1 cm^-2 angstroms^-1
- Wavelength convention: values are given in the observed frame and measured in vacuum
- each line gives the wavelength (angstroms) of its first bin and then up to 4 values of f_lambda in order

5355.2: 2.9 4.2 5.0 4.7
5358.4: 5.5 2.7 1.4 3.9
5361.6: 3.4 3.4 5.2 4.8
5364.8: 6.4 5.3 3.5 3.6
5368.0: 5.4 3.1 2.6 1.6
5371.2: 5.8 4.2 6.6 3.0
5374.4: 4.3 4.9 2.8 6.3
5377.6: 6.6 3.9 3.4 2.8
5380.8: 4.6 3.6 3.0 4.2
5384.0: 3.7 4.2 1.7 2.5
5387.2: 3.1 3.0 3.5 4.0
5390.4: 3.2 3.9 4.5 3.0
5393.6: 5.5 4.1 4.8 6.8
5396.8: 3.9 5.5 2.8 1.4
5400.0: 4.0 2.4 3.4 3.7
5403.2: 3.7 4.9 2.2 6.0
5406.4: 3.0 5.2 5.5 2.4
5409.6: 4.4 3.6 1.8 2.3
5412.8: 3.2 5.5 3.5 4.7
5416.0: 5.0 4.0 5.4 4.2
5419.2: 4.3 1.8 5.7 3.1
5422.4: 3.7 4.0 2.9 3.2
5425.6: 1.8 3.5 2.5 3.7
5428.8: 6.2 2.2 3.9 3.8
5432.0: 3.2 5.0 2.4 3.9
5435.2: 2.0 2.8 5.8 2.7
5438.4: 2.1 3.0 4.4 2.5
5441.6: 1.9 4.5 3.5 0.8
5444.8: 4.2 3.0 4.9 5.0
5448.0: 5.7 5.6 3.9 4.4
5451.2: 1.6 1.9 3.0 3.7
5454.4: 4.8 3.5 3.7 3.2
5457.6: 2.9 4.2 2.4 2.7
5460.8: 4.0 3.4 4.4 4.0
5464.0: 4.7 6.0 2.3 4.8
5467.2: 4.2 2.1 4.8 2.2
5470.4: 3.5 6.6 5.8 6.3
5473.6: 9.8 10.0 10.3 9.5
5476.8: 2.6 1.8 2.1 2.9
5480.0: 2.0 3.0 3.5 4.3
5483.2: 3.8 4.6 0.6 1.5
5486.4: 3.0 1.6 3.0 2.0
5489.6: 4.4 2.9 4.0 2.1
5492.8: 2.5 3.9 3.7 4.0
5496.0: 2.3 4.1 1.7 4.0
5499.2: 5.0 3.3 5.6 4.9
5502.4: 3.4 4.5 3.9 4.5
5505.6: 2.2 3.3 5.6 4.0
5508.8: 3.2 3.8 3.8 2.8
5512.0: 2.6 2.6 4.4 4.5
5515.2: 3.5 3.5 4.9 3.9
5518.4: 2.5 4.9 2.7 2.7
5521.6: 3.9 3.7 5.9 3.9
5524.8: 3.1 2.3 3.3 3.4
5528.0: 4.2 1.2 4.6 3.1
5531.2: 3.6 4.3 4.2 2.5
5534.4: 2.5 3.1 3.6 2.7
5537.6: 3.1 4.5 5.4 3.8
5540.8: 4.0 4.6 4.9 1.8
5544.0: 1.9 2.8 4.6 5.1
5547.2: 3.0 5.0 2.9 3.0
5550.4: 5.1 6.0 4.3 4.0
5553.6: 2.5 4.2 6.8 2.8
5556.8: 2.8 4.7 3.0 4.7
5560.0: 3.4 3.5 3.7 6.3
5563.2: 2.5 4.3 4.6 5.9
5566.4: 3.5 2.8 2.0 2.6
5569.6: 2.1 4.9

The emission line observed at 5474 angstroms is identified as H-gamma 4340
